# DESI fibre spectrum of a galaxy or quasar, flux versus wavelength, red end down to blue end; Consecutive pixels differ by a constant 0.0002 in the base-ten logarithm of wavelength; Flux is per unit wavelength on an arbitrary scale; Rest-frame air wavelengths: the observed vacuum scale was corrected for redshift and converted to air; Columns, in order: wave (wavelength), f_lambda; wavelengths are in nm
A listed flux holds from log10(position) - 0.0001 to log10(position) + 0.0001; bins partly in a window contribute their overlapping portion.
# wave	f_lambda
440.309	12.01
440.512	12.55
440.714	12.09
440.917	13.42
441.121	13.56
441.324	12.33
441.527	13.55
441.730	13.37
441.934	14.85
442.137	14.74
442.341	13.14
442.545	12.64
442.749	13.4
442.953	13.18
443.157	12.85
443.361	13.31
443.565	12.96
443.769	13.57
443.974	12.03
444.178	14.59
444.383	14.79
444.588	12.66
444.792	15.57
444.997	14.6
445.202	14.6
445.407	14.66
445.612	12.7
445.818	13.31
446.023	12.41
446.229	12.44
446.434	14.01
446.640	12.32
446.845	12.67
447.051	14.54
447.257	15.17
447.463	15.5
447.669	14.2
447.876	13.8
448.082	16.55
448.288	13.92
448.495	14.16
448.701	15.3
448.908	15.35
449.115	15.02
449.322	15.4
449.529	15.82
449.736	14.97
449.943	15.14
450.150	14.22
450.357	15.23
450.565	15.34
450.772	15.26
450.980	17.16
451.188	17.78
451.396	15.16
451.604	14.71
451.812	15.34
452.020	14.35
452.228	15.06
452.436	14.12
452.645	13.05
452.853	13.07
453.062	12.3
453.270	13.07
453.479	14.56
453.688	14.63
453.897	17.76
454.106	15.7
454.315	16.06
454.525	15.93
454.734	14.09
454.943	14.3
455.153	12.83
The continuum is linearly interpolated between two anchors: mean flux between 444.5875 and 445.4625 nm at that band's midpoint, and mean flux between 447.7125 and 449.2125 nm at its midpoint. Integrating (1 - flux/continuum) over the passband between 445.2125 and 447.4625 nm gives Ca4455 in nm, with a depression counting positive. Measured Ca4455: 0.17 nm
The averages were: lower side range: 14.6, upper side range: 14.8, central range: 13.6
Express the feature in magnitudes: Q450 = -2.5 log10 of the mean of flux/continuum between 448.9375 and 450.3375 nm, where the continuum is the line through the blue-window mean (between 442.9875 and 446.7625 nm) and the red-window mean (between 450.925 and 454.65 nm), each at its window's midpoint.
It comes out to -0.05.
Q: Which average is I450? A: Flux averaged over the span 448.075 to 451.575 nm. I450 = 15.4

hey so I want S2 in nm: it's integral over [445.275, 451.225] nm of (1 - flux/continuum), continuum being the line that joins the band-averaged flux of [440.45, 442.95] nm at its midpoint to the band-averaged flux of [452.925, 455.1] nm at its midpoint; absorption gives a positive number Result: -0.21 nm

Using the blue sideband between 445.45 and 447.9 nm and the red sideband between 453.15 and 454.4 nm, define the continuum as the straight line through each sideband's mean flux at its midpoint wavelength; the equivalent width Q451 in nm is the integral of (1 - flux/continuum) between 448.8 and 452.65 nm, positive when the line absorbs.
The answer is -0.19 nm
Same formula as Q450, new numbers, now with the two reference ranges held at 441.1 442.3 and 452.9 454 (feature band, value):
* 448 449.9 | -0.08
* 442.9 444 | 0.06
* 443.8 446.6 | 0.02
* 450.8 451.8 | -0.13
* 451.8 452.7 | 0.00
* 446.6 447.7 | -0.01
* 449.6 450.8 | -0.06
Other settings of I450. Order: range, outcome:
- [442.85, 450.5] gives 14.2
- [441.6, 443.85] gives 13.5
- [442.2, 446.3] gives 13.5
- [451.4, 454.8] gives 14.6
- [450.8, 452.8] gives 15.1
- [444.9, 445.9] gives 14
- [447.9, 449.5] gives 15.1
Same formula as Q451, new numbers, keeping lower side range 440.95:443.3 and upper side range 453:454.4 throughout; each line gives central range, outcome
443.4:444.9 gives 0.00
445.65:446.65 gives 0.07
